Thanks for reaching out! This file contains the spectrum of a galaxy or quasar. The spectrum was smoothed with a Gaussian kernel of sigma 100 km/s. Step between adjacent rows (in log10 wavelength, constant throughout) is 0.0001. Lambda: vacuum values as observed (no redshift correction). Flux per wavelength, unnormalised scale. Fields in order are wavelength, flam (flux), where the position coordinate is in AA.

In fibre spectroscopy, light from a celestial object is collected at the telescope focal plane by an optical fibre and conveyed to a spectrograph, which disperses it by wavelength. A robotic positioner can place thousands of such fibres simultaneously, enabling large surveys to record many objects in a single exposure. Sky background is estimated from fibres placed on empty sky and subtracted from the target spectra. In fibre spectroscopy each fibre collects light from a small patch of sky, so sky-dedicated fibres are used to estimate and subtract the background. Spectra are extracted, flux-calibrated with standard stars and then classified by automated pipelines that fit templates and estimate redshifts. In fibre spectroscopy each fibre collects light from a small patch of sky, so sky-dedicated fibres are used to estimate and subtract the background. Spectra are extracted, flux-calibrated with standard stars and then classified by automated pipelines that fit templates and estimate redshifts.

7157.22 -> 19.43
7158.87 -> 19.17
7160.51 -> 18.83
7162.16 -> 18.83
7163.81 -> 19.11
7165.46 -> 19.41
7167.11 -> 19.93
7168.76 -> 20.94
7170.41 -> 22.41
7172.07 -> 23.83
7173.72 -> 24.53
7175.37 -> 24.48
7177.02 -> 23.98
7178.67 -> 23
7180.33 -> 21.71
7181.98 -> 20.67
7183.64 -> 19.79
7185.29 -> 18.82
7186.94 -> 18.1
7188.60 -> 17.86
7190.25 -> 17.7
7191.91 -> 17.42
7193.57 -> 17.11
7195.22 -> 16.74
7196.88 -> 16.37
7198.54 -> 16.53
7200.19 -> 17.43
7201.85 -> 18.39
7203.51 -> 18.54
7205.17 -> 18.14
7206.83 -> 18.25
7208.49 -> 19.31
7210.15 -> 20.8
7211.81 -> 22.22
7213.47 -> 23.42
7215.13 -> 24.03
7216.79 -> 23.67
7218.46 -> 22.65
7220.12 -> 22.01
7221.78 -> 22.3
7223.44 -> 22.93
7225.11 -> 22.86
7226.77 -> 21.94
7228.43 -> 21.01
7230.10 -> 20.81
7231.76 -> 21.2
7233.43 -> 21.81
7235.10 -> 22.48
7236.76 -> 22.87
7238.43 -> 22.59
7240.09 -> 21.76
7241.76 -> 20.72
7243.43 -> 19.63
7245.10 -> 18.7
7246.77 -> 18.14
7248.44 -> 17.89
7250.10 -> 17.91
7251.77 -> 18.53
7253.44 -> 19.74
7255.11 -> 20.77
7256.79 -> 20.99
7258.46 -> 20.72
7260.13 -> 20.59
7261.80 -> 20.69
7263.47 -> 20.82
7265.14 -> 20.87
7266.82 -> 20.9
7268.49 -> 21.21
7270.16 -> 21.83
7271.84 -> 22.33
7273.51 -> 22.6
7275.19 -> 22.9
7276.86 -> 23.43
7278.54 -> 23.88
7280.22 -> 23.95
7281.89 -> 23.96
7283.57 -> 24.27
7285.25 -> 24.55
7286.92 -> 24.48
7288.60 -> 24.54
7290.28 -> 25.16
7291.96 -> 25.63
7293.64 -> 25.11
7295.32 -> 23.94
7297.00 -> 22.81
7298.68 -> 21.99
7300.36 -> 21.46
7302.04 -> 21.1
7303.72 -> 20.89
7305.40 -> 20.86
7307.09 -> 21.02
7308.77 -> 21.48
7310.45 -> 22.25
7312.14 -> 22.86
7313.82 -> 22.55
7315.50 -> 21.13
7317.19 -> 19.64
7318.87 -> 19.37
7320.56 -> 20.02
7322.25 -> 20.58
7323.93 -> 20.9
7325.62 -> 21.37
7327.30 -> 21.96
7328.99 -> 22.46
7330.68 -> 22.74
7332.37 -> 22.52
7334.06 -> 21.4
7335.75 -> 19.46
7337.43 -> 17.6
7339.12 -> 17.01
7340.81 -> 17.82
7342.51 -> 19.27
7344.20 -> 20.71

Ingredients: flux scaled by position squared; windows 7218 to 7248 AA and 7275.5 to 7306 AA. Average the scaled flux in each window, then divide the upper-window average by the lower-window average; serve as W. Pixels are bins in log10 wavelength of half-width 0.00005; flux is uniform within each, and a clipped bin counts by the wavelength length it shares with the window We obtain 1.11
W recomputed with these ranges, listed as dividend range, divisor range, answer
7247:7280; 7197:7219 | 1.06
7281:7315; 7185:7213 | 1.29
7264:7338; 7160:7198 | 1.14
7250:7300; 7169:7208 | 1.17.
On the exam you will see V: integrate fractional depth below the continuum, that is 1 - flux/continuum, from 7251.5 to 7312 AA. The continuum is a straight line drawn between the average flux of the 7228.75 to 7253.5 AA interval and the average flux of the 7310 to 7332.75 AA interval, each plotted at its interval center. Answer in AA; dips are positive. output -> -4.2 AA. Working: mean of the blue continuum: 20.3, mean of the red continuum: 21.4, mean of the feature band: 22.3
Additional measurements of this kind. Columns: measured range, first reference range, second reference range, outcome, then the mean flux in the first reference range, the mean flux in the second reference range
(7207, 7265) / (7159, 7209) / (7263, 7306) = 0.5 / 19.6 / 22.9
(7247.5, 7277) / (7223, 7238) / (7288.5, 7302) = 2.7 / 22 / 23.6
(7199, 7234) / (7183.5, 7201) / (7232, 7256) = -4.2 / 17.5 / 20.3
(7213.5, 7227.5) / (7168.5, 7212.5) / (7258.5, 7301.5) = -1.4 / 19.8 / 22.9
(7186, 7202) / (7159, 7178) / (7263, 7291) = 3.3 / 21.4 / 23.1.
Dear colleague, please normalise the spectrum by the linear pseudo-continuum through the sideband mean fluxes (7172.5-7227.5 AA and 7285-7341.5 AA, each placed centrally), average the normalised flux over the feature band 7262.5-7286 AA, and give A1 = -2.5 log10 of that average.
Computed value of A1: -0.07 mag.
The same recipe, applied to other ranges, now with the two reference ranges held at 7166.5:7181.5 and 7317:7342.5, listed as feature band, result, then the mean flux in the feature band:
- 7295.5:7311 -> -0.047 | 21.6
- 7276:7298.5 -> -0.156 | 24.2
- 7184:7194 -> 0.245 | 18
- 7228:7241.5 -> 0.000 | 21.8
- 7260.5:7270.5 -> 0.015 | 21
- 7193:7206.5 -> 0.268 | 17.4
